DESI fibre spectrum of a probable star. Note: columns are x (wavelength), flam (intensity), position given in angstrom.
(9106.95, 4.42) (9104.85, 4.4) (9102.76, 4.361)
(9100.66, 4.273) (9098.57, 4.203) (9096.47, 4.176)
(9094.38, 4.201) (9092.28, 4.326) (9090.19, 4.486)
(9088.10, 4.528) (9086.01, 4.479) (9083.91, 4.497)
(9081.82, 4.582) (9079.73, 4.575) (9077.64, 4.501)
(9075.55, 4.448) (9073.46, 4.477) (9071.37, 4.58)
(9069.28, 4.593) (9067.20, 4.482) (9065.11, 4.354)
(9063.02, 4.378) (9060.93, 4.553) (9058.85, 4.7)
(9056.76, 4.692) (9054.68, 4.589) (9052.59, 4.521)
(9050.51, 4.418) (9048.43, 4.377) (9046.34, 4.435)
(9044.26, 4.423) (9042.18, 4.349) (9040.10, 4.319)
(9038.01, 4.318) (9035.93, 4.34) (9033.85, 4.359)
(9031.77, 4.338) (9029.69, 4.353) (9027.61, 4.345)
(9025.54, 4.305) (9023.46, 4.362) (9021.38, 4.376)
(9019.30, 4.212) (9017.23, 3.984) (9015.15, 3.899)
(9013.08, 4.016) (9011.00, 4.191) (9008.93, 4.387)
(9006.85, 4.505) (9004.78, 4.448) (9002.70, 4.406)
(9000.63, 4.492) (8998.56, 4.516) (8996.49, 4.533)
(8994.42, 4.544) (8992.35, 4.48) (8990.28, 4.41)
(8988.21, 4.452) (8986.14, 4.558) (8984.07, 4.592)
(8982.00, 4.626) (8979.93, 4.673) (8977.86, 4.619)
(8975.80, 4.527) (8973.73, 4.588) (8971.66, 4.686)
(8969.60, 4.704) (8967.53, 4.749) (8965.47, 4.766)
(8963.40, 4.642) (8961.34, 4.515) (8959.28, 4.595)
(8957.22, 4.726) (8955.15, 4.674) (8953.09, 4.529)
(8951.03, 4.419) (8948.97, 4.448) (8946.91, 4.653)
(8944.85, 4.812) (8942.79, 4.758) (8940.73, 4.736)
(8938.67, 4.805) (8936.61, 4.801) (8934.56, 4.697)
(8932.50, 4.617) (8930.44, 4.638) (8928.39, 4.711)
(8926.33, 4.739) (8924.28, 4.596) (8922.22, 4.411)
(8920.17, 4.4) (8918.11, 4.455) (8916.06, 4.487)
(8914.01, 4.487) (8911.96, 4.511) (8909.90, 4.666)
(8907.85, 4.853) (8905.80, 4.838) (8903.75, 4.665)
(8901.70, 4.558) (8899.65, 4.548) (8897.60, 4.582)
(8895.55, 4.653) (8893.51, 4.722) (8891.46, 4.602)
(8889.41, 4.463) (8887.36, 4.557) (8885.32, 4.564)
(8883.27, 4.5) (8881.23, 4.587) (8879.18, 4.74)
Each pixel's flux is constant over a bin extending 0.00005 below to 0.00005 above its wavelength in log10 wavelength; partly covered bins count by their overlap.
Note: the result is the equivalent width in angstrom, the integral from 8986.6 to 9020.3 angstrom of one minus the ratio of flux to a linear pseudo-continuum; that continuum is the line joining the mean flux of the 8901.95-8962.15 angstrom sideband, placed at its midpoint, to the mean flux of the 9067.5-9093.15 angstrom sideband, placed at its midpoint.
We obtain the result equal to 1.7 angstrom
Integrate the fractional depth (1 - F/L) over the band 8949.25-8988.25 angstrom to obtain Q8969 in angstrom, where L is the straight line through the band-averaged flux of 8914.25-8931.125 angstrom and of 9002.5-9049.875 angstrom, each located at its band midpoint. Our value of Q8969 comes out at -1.51 angstrom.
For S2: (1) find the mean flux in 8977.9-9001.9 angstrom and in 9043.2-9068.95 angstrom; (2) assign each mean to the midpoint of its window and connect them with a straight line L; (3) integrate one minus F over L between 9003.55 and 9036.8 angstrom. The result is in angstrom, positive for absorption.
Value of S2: 1.8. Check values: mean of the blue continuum 4.54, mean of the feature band 4.28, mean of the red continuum 4.5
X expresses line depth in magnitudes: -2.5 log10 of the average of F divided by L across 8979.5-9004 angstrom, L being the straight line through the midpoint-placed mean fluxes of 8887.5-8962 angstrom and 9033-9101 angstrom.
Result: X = 0.00 mag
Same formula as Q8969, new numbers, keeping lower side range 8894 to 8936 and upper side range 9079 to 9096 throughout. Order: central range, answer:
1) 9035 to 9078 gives 0.1 angstrom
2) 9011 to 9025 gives 1.1 angstrom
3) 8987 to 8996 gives 0.1 angstrom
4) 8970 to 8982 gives -0.2 angstrom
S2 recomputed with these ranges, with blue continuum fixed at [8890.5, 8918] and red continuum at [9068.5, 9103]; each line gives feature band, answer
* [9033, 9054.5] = 0.4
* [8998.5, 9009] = 0.1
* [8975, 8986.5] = -0.2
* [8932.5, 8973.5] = -0.9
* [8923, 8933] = -0.1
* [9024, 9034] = 0.3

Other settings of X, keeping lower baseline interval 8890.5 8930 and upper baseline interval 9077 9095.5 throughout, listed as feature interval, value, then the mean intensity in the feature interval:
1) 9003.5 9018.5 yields 0.08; 4.21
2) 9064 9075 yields 0.00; 4.49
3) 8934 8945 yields -0.04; 4.77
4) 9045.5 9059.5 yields -0.01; 4.53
